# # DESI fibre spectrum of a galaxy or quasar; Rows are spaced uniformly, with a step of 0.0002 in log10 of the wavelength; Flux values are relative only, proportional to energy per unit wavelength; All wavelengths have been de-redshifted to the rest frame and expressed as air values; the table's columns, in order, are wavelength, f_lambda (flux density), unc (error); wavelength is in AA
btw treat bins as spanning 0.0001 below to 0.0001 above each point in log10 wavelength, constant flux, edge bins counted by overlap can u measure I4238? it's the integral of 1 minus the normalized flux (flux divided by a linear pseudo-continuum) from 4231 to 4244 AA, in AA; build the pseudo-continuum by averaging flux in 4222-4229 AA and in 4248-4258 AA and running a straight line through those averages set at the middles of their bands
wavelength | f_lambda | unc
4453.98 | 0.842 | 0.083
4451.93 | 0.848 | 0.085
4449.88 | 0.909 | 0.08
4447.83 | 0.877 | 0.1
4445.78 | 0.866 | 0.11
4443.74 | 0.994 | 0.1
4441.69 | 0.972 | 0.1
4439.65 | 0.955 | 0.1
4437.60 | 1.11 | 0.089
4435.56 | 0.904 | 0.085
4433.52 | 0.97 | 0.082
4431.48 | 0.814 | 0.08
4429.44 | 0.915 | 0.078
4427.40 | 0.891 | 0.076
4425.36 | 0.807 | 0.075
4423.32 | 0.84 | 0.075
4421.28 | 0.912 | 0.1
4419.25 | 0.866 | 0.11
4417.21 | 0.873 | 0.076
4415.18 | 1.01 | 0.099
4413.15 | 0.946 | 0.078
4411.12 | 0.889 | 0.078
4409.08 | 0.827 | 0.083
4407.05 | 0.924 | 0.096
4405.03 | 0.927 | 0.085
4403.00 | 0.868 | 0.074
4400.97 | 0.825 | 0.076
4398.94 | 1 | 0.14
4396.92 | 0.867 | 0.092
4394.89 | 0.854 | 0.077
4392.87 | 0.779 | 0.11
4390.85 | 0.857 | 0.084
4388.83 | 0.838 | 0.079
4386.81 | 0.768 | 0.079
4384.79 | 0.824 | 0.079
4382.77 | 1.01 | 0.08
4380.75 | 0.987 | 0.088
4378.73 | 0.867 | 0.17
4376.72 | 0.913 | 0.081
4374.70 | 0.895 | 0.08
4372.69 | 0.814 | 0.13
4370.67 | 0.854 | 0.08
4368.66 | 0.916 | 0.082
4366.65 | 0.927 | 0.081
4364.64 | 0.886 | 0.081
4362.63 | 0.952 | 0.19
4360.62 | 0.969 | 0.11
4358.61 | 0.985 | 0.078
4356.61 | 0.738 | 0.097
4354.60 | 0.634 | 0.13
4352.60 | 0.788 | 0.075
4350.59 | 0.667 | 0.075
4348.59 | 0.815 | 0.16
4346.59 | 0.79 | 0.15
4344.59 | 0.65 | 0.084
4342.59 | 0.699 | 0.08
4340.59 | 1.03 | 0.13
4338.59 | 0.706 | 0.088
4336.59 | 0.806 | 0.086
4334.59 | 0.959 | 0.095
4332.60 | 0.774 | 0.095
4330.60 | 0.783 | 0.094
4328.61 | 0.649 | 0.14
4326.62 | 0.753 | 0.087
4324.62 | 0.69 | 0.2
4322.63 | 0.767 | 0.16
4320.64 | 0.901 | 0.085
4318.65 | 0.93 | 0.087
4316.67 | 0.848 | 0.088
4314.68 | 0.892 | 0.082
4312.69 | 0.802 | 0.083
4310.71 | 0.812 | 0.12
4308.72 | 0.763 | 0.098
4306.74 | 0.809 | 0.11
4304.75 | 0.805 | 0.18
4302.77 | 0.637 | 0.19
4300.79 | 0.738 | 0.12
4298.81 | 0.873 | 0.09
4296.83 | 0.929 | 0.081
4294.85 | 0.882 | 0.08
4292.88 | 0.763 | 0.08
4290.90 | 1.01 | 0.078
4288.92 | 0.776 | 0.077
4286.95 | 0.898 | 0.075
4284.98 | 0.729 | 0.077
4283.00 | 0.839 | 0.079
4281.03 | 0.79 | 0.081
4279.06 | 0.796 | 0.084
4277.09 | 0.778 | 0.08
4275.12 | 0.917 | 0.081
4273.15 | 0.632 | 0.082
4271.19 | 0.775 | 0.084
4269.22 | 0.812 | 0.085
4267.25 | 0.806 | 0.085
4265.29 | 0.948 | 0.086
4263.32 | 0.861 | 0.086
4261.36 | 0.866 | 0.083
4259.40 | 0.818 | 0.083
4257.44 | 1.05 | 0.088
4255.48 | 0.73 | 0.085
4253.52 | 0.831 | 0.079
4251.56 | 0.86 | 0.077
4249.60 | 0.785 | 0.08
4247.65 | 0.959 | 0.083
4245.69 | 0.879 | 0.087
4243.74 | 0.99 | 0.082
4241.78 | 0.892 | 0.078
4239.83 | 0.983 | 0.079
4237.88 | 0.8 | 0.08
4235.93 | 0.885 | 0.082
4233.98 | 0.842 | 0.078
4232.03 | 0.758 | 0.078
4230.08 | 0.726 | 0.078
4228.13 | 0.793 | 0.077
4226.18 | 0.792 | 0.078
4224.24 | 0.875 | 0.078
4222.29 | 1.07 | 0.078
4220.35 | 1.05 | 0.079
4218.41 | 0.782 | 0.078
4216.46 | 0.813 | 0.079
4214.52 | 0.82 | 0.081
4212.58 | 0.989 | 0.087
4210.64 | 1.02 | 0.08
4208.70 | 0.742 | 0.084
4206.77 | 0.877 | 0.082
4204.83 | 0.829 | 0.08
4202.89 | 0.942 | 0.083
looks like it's -0.2 AA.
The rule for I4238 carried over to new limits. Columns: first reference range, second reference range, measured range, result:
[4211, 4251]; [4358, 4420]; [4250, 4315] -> 4.3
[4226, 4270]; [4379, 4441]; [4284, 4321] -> 1.7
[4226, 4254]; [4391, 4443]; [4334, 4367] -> 2.4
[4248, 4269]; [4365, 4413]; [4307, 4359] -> 4.7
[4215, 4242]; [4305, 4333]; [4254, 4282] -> 0.2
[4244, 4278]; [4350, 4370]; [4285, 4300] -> -0.3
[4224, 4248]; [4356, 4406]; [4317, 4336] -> 1.6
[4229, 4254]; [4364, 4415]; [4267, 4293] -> 1.7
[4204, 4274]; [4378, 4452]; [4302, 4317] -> 1.4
